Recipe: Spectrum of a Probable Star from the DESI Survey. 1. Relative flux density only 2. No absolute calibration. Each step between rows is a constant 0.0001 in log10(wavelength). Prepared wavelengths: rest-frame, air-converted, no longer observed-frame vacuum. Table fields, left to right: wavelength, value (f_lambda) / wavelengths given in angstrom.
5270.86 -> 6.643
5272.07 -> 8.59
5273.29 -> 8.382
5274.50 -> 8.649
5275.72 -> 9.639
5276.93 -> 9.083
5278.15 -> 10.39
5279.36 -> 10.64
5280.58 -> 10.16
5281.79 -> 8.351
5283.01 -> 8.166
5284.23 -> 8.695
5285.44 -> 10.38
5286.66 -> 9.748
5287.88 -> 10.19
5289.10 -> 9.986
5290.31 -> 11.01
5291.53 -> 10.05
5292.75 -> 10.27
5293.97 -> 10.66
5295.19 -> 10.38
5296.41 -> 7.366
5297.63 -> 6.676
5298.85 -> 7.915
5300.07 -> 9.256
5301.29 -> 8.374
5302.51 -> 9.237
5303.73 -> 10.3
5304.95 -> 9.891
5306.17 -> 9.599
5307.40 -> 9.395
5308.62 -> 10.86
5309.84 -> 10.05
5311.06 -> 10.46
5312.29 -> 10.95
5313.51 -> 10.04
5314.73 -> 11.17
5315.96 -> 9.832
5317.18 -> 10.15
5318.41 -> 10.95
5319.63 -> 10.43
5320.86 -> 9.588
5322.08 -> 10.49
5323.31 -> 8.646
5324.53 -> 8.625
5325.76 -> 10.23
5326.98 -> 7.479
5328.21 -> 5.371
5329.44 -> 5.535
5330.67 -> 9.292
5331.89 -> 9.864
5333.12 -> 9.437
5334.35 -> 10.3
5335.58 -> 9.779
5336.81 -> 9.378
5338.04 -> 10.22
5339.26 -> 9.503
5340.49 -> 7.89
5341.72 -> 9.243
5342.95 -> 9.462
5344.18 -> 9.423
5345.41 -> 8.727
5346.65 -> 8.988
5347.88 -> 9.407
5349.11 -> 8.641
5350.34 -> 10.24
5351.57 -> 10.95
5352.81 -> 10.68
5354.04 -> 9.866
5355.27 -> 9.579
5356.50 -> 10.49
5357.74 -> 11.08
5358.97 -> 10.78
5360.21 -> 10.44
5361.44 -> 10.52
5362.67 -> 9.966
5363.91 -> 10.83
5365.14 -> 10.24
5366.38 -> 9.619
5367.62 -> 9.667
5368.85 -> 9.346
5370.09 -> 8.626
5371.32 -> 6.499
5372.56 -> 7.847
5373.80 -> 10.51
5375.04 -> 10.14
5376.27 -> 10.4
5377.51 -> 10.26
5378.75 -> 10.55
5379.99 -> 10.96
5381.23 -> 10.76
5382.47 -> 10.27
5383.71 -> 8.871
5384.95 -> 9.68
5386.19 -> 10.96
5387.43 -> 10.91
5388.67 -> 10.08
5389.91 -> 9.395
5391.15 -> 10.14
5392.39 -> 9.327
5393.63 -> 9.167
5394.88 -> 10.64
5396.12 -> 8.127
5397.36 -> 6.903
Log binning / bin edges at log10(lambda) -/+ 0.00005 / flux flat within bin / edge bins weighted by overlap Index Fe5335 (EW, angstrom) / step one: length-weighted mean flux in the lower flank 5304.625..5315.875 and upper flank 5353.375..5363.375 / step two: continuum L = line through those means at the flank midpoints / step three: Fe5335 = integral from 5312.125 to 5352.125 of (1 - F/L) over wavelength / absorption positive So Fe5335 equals 3.56 angstrom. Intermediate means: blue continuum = 10.3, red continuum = 10.4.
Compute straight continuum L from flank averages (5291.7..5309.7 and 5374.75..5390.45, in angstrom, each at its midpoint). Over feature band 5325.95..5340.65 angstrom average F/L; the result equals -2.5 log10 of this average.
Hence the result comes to 0.11 mag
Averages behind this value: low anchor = 9.34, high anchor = 10.3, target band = 8.74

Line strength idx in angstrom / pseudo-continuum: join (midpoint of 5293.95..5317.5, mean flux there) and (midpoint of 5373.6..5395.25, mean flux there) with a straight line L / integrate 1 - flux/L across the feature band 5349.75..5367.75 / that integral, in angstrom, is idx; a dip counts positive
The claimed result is -0.7 angstrom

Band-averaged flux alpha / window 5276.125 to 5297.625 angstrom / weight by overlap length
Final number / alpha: 9.65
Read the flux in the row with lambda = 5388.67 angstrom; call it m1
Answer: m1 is 10.08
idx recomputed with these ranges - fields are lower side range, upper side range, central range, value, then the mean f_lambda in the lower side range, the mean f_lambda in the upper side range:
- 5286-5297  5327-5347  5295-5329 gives 0.3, 9.96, 8.85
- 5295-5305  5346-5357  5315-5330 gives 0.3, 8.7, 9.86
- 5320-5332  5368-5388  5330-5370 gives -3.1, 8.5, 9.78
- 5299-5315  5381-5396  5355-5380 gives 0.1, 9.89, 9.93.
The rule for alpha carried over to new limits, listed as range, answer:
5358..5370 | 10.1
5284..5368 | 9.64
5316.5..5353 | 9.28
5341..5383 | 9.85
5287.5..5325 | 9.77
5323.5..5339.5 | 8.83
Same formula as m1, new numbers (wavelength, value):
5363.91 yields 10.83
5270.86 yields 6.643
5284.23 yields 8.695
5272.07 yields 8.59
